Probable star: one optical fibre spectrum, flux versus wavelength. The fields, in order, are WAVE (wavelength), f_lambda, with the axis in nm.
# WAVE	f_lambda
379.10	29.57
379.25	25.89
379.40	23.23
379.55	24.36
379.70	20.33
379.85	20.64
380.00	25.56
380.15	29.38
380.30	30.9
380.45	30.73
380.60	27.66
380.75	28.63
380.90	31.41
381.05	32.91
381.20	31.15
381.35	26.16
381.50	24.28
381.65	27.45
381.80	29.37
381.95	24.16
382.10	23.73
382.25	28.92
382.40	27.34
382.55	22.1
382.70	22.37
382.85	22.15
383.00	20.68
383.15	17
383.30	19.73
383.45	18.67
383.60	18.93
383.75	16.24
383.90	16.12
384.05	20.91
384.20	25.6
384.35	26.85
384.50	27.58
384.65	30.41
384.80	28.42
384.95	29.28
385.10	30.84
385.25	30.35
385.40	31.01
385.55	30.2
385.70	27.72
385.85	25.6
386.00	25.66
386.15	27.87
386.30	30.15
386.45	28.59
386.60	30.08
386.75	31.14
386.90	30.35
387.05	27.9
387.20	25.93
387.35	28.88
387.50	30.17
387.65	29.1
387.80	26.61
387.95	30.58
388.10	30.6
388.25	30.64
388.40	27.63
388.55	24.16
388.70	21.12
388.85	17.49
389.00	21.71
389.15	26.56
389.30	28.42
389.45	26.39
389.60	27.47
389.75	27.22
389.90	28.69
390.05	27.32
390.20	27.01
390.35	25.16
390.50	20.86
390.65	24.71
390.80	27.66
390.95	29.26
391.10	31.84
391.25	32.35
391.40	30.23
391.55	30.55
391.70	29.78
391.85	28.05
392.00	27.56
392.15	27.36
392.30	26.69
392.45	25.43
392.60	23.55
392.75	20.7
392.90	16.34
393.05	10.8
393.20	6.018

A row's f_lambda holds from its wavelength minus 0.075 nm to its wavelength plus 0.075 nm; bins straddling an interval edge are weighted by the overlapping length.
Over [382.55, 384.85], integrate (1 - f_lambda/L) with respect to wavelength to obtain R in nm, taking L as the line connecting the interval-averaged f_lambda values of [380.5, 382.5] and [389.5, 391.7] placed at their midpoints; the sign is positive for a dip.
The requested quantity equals 0.48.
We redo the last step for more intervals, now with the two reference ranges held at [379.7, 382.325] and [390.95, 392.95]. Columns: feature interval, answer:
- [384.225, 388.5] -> -0.23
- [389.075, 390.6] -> 0.04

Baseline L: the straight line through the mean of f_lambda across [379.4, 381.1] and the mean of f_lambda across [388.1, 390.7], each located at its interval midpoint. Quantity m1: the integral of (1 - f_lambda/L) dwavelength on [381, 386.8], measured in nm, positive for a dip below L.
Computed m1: 0.17 nm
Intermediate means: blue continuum 27.2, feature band 25.8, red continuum 25.6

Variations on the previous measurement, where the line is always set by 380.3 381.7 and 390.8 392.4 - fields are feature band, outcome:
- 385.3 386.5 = 0.03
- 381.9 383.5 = 0.36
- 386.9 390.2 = 0.25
